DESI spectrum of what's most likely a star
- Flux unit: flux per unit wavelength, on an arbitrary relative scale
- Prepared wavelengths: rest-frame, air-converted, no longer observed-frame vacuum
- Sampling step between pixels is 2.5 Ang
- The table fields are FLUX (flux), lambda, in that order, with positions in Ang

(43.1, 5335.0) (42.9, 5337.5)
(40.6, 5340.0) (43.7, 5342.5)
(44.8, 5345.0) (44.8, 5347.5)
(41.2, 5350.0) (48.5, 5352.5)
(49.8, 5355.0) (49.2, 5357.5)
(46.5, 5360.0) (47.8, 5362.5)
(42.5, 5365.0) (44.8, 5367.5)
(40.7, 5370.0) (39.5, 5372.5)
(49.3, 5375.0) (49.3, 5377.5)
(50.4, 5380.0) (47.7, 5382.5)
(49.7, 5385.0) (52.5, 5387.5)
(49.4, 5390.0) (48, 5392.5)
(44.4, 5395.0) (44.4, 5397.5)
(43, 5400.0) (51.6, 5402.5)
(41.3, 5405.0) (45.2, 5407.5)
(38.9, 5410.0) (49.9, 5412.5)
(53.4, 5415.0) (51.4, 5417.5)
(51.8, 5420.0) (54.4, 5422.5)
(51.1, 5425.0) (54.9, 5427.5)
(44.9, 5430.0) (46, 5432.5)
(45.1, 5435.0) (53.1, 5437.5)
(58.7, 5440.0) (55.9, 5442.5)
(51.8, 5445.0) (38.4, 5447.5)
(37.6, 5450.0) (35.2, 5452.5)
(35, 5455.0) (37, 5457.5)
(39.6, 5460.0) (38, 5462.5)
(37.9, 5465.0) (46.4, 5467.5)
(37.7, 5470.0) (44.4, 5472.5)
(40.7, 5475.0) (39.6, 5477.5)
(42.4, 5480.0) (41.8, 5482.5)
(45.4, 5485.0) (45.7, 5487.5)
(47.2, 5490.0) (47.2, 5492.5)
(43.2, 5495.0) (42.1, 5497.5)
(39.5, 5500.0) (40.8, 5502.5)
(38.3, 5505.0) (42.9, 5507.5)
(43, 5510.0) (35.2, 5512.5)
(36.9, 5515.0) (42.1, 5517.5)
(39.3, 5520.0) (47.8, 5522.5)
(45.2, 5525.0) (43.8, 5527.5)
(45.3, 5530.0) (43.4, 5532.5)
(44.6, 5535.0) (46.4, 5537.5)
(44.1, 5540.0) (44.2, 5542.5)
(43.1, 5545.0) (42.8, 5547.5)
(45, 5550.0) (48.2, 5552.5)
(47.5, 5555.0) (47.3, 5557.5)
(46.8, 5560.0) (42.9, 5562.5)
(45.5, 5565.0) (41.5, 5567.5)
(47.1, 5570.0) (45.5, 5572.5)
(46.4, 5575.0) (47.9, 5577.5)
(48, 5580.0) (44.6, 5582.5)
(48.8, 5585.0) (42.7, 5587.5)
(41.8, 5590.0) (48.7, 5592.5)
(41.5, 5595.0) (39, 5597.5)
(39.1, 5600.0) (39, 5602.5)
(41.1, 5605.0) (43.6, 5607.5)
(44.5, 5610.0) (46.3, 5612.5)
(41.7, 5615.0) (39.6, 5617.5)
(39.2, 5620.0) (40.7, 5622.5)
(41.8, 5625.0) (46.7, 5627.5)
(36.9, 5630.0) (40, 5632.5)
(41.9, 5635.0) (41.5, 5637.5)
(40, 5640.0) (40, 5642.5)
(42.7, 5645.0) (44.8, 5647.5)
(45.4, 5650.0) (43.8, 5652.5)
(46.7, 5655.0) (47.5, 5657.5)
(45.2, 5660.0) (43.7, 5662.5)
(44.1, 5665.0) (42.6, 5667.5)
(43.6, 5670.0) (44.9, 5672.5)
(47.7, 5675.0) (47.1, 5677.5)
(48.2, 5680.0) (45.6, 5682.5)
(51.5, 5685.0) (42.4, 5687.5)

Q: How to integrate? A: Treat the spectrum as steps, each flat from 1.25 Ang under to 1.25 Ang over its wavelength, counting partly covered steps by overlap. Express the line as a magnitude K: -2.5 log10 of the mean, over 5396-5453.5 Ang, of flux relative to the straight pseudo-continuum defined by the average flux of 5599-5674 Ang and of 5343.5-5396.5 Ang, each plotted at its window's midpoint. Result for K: -0.04 mag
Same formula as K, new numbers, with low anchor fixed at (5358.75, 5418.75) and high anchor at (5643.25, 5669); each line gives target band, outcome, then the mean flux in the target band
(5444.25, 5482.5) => 0.15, 40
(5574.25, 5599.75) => 0.01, 44.7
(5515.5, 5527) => 0.06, 43.2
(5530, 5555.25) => 0.02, 44.8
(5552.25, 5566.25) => -0.02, 46.2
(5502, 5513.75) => 0.15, 40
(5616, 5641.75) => 0.10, 40.8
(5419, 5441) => -0.10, 51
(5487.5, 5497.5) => 0.01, 45.4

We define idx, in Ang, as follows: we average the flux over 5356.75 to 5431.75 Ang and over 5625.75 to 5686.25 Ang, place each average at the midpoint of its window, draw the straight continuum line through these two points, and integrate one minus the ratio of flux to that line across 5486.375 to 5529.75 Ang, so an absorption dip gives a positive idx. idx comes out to 3.5 Ang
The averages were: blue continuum 47.6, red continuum 44.2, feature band 42.4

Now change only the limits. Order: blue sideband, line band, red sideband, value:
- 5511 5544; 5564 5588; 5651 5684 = -1.13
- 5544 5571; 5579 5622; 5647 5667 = 2.23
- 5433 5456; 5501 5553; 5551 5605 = 2.54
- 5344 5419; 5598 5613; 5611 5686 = 0.77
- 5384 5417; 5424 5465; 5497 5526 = -0.10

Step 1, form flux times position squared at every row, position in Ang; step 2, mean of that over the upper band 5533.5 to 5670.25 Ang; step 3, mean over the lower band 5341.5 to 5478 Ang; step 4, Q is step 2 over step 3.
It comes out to 1.0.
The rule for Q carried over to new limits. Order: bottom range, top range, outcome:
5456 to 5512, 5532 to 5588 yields 1.12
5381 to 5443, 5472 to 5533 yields 0.90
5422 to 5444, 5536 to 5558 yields 0.92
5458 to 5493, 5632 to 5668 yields 1.09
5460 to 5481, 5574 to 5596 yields 1.17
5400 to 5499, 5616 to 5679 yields 1.03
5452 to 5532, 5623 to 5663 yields 1.09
